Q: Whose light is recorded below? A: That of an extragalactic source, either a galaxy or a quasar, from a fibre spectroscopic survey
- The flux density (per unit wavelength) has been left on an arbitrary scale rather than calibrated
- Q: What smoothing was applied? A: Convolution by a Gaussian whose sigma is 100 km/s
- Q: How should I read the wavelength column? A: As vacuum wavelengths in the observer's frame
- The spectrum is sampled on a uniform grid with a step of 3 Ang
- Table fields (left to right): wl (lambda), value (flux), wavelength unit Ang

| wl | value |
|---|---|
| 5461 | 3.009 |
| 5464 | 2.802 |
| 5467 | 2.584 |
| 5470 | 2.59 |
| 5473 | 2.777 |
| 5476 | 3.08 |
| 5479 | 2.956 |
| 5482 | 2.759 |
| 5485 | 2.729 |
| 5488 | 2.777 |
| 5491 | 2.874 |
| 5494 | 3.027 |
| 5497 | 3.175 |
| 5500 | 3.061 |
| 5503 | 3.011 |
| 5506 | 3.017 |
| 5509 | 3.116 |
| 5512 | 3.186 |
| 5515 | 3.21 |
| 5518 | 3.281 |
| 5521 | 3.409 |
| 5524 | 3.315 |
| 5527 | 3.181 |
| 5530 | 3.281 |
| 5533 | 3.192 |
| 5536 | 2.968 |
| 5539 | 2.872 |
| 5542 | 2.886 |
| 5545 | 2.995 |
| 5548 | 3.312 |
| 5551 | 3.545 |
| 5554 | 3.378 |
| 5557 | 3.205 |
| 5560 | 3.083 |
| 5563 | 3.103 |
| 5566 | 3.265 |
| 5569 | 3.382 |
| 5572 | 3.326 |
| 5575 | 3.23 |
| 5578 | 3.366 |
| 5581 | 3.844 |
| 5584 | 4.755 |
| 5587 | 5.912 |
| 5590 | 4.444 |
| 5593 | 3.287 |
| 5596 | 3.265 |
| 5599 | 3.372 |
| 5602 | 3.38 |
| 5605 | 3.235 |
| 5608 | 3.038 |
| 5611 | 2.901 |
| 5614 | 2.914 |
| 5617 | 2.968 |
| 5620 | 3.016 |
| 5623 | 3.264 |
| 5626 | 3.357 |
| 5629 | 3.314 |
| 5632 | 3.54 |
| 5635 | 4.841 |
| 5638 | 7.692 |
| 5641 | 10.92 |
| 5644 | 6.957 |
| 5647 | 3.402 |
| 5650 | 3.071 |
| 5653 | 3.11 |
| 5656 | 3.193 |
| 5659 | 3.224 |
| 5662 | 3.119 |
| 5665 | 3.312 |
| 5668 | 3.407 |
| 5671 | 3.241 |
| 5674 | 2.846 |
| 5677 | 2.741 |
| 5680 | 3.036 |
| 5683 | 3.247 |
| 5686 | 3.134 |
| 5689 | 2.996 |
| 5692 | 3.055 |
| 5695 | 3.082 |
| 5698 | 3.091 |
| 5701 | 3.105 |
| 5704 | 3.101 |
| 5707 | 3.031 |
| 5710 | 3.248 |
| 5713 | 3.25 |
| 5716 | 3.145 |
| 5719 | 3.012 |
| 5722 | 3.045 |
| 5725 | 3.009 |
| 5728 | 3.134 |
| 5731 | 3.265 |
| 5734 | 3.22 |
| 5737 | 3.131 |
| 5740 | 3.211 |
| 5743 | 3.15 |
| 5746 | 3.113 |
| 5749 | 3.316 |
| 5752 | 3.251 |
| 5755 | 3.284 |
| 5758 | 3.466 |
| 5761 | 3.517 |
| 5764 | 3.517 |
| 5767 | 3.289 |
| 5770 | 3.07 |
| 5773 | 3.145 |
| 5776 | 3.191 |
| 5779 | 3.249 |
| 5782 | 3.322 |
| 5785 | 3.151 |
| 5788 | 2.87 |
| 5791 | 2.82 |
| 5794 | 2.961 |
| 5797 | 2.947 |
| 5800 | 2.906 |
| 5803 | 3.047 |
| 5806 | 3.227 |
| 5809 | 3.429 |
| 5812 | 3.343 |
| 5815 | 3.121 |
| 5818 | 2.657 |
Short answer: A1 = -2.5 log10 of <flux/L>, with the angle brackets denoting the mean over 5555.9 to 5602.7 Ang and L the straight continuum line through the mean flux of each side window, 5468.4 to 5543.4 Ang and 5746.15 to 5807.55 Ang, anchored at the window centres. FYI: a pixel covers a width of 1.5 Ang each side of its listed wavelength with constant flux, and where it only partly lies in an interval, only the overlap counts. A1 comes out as -0.187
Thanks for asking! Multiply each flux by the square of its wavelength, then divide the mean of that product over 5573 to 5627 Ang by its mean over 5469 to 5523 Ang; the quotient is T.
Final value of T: 1.2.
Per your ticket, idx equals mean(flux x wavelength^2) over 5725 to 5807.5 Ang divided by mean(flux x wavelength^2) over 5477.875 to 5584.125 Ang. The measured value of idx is 1.08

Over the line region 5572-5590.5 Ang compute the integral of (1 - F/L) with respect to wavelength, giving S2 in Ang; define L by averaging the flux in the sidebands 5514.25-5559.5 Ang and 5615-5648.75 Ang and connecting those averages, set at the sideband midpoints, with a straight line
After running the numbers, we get -0.98 Ang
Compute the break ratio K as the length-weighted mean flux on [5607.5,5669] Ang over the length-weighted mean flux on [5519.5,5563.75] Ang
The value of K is 1.27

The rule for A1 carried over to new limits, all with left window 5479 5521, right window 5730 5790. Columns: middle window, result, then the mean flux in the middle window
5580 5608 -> -0.248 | 3.9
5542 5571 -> -0.055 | 3.23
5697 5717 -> 0.018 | 3.14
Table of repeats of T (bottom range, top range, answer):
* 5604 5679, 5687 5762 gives 0.84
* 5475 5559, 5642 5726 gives 1.13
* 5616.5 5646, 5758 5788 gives 0.68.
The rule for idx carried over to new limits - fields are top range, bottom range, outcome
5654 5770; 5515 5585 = 1.02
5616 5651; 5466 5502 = 1.74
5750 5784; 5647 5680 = 1.09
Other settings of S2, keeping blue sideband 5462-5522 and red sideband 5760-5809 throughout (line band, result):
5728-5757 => -0.9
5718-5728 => 0.2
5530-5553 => -1.0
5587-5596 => -3.2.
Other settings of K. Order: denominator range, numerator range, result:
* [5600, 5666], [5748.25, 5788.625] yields 0.82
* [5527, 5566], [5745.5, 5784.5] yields 1.04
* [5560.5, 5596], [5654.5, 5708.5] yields 0.83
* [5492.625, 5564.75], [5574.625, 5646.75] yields 1.33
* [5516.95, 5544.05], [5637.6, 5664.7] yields 1.52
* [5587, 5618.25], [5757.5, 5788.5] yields 0.96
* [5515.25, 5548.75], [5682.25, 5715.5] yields 0.99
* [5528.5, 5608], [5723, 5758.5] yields 0.93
